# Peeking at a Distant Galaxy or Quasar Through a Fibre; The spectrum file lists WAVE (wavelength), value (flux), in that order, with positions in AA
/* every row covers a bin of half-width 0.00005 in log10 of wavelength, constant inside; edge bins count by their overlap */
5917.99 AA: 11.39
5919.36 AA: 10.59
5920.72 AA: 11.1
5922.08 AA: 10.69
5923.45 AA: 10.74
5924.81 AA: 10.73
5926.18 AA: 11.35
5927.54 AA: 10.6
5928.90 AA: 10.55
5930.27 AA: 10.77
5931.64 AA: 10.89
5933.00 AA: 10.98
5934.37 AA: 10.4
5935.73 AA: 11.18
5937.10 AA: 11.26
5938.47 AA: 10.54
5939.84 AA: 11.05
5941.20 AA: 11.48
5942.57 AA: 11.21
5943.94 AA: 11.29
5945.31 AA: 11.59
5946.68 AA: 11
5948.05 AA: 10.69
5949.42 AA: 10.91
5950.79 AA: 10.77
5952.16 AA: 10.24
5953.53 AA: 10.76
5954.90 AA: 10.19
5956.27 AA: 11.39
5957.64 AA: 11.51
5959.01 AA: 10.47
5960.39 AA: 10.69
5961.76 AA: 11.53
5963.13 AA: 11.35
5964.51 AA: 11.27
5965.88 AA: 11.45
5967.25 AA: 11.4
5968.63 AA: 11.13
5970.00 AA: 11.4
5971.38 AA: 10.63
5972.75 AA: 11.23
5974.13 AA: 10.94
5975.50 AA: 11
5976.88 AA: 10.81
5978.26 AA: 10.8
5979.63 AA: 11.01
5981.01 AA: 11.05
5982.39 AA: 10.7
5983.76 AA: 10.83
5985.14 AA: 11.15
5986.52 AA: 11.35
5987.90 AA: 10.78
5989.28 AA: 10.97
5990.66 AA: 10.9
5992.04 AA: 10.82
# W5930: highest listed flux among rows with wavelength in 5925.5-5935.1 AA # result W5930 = 11.35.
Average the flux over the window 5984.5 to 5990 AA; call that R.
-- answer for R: 11.1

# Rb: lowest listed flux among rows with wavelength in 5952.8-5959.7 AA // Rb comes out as 10.19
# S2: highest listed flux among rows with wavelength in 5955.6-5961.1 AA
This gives 11.51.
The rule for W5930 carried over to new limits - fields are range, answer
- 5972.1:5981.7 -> 11.23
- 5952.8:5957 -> 11.39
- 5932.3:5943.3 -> 11.48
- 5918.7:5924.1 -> 11.1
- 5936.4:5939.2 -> 11.26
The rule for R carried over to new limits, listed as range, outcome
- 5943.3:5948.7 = 11.1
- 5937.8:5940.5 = 10.8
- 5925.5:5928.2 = 11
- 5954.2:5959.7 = 10.9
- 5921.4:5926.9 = 10.9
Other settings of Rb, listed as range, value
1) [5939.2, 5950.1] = 10.69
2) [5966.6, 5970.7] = 11.13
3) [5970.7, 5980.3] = 10.63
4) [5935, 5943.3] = 10.54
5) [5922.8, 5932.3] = 10.55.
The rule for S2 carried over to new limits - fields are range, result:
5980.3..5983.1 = 11.05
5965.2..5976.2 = 11.45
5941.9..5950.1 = 11.59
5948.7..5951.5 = 10.91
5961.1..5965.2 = 11.53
